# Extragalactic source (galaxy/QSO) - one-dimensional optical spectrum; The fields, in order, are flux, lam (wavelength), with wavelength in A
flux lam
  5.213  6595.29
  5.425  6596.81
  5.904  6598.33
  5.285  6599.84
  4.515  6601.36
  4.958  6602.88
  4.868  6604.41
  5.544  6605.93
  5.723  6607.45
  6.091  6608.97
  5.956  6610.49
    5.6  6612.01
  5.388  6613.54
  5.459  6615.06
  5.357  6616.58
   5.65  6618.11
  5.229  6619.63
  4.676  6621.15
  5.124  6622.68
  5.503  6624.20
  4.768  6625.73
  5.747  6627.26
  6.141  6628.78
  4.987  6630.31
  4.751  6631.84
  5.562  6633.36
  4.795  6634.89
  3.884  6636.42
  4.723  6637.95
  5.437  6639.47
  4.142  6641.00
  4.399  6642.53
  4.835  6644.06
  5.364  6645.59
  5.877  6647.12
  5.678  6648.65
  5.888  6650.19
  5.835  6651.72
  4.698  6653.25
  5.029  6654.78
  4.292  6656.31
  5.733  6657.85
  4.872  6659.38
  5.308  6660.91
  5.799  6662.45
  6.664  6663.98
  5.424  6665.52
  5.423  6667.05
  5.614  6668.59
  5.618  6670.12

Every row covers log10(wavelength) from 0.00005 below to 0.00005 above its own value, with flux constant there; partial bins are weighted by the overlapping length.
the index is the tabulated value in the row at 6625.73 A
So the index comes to 4.768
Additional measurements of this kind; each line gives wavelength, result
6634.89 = 4.795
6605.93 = 5.544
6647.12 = 5.877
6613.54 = 5.388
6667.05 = 5.423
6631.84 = 4.751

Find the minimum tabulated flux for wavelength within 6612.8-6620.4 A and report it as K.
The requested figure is 5.229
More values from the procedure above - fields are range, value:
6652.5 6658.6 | 4.292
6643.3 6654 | 4.698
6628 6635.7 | 4.751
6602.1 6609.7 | 4.868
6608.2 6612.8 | 5.6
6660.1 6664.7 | 5.308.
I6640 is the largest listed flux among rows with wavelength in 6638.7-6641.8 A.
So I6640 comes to 5.437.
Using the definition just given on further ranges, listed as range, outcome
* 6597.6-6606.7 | 5.904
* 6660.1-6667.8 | 6.664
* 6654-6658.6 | 5.733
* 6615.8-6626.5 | 5.65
